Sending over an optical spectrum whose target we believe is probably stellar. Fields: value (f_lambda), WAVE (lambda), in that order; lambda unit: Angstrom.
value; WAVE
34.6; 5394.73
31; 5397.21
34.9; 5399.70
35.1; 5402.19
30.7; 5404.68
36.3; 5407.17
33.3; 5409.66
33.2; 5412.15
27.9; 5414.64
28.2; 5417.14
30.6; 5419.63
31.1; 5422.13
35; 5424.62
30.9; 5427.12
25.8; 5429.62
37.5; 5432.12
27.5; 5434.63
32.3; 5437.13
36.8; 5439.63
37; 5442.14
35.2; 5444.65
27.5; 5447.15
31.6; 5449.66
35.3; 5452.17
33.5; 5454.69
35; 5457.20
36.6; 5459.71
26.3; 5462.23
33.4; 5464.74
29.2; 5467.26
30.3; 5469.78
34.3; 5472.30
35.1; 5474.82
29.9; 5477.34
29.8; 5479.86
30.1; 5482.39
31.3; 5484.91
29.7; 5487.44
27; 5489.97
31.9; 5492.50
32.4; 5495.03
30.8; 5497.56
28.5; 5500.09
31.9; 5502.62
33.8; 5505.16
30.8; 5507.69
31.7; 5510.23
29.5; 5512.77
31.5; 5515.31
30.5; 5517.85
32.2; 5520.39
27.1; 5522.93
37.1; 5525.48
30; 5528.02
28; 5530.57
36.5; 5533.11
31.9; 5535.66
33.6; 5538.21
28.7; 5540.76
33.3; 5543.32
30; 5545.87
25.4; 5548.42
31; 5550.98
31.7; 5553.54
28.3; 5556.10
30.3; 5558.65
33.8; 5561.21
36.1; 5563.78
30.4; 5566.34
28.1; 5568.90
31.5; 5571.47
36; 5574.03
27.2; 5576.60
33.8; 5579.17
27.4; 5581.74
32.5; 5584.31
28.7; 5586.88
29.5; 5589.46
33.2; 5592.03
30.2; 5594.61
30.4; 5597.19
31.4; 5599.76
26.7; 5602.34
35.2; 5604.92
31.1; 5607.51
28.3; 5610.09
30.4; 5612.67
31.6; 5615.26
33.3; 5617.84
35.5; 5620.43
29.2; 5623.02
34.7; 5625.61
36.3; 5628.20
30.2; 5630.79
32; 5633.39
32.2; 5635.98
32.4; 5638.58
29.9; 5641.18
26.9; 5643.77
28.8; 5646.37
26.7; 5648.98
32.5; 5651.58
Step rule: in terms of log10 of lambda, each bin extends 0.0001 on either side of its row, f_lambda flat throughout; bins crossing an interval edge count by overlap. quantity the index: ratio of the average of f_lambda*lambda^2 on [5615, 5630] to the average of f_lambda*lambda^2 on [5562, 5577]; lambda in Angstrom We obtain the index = 1.07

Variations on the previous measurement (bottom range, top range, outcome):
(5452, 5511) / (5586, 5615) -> 1.01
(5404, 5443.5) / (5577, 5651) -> 1.03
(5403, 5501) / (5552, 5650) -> 1.03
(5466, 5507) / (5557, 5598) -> 1.04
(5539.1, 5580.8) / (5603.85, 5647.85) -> 1.04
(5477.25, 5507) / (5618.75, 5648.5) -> 1.08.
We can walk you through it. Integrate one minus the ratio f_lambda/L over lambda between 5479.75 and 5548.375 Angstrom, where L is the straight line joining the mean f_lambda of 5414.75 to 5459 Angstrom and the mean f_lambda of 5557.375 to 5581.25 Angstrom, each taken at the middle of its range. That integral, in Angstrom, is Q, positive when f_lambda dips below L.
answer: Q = 2.1 Angstrom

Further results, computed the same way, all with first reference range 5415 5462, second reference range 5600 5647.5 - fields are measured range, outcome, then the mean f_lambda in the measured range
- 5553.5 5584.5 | 0.4 Angstrom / 31.3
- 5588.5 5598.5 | 0.2 Angstrom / 30.9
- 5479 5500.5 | 1.3 Angstrom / 30.2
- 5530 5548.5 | 0.3 Angstrom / 31.4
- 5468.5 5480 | 0.0 Angstrom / 32.1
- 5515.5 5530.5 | 0.4 Angstrom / 31.1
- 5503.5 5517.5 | 0.3 Angstrom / 31.4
